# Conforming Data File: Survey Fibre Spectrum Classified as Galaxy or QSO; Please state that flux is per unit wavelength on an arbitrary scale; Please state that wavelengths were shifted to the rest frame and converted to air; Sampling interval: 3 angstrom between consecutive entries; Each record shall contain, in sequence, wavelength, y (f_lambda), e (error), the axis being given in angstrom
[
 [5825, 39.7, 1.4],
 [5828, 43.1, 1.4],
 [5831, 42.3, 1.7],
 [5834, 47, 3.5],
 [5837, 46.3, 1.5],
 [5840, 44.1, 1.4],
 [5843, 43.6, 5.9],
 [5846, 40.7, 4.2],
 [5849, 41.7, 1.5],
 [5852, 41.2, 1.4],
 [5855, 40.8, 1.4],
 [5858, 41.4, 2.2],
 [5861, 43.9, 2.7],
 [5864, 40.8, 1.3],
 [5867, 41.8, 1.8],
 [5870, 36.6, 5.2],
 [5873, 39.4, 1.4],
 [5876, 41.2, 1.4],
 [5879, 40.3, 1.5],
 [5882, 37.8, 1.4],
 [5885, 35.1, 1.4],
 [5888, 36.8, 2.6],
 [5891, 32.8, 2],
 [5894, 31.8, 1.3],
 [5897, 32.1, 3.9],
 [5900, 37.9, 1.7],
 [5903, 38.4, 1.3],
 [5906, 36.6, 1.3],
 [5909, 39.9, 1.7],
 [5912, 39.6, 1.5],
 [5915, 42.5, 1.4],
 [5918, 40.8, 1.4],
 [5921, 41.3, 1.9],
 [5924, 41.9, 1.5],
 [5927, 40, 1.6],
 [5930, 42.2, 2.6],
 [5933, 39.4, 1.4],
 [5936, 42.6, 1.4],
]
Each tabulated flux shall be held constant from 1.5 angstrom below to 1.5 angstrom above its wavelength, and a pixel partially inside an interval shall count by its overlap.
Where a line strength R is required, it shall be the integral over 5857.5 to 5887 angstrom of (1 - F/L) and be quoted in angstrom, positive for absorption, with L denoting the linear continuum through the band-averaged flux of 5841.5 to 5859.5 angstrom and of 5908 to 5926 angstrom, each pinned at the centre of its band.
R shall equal 1.2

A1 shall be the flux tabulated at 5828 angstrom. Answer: 43.1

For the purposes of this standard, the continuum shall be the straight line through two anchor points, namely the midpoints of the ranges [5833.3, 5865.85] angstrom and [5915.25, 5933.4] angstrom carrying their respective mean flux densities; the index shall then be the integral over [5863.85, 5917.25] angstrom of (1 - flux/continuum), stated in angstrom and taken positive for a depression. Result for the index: 5.15 angstrom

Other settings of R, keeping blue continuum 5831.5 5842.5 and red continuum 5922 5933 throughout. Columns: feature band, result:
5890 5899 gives 2.1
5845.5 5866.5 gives 1.3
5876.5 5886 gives 1.1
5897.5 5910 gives 1.3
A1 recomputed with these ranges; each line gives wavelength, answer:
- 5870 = 36.6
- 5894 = 31.8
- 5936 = 42.6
